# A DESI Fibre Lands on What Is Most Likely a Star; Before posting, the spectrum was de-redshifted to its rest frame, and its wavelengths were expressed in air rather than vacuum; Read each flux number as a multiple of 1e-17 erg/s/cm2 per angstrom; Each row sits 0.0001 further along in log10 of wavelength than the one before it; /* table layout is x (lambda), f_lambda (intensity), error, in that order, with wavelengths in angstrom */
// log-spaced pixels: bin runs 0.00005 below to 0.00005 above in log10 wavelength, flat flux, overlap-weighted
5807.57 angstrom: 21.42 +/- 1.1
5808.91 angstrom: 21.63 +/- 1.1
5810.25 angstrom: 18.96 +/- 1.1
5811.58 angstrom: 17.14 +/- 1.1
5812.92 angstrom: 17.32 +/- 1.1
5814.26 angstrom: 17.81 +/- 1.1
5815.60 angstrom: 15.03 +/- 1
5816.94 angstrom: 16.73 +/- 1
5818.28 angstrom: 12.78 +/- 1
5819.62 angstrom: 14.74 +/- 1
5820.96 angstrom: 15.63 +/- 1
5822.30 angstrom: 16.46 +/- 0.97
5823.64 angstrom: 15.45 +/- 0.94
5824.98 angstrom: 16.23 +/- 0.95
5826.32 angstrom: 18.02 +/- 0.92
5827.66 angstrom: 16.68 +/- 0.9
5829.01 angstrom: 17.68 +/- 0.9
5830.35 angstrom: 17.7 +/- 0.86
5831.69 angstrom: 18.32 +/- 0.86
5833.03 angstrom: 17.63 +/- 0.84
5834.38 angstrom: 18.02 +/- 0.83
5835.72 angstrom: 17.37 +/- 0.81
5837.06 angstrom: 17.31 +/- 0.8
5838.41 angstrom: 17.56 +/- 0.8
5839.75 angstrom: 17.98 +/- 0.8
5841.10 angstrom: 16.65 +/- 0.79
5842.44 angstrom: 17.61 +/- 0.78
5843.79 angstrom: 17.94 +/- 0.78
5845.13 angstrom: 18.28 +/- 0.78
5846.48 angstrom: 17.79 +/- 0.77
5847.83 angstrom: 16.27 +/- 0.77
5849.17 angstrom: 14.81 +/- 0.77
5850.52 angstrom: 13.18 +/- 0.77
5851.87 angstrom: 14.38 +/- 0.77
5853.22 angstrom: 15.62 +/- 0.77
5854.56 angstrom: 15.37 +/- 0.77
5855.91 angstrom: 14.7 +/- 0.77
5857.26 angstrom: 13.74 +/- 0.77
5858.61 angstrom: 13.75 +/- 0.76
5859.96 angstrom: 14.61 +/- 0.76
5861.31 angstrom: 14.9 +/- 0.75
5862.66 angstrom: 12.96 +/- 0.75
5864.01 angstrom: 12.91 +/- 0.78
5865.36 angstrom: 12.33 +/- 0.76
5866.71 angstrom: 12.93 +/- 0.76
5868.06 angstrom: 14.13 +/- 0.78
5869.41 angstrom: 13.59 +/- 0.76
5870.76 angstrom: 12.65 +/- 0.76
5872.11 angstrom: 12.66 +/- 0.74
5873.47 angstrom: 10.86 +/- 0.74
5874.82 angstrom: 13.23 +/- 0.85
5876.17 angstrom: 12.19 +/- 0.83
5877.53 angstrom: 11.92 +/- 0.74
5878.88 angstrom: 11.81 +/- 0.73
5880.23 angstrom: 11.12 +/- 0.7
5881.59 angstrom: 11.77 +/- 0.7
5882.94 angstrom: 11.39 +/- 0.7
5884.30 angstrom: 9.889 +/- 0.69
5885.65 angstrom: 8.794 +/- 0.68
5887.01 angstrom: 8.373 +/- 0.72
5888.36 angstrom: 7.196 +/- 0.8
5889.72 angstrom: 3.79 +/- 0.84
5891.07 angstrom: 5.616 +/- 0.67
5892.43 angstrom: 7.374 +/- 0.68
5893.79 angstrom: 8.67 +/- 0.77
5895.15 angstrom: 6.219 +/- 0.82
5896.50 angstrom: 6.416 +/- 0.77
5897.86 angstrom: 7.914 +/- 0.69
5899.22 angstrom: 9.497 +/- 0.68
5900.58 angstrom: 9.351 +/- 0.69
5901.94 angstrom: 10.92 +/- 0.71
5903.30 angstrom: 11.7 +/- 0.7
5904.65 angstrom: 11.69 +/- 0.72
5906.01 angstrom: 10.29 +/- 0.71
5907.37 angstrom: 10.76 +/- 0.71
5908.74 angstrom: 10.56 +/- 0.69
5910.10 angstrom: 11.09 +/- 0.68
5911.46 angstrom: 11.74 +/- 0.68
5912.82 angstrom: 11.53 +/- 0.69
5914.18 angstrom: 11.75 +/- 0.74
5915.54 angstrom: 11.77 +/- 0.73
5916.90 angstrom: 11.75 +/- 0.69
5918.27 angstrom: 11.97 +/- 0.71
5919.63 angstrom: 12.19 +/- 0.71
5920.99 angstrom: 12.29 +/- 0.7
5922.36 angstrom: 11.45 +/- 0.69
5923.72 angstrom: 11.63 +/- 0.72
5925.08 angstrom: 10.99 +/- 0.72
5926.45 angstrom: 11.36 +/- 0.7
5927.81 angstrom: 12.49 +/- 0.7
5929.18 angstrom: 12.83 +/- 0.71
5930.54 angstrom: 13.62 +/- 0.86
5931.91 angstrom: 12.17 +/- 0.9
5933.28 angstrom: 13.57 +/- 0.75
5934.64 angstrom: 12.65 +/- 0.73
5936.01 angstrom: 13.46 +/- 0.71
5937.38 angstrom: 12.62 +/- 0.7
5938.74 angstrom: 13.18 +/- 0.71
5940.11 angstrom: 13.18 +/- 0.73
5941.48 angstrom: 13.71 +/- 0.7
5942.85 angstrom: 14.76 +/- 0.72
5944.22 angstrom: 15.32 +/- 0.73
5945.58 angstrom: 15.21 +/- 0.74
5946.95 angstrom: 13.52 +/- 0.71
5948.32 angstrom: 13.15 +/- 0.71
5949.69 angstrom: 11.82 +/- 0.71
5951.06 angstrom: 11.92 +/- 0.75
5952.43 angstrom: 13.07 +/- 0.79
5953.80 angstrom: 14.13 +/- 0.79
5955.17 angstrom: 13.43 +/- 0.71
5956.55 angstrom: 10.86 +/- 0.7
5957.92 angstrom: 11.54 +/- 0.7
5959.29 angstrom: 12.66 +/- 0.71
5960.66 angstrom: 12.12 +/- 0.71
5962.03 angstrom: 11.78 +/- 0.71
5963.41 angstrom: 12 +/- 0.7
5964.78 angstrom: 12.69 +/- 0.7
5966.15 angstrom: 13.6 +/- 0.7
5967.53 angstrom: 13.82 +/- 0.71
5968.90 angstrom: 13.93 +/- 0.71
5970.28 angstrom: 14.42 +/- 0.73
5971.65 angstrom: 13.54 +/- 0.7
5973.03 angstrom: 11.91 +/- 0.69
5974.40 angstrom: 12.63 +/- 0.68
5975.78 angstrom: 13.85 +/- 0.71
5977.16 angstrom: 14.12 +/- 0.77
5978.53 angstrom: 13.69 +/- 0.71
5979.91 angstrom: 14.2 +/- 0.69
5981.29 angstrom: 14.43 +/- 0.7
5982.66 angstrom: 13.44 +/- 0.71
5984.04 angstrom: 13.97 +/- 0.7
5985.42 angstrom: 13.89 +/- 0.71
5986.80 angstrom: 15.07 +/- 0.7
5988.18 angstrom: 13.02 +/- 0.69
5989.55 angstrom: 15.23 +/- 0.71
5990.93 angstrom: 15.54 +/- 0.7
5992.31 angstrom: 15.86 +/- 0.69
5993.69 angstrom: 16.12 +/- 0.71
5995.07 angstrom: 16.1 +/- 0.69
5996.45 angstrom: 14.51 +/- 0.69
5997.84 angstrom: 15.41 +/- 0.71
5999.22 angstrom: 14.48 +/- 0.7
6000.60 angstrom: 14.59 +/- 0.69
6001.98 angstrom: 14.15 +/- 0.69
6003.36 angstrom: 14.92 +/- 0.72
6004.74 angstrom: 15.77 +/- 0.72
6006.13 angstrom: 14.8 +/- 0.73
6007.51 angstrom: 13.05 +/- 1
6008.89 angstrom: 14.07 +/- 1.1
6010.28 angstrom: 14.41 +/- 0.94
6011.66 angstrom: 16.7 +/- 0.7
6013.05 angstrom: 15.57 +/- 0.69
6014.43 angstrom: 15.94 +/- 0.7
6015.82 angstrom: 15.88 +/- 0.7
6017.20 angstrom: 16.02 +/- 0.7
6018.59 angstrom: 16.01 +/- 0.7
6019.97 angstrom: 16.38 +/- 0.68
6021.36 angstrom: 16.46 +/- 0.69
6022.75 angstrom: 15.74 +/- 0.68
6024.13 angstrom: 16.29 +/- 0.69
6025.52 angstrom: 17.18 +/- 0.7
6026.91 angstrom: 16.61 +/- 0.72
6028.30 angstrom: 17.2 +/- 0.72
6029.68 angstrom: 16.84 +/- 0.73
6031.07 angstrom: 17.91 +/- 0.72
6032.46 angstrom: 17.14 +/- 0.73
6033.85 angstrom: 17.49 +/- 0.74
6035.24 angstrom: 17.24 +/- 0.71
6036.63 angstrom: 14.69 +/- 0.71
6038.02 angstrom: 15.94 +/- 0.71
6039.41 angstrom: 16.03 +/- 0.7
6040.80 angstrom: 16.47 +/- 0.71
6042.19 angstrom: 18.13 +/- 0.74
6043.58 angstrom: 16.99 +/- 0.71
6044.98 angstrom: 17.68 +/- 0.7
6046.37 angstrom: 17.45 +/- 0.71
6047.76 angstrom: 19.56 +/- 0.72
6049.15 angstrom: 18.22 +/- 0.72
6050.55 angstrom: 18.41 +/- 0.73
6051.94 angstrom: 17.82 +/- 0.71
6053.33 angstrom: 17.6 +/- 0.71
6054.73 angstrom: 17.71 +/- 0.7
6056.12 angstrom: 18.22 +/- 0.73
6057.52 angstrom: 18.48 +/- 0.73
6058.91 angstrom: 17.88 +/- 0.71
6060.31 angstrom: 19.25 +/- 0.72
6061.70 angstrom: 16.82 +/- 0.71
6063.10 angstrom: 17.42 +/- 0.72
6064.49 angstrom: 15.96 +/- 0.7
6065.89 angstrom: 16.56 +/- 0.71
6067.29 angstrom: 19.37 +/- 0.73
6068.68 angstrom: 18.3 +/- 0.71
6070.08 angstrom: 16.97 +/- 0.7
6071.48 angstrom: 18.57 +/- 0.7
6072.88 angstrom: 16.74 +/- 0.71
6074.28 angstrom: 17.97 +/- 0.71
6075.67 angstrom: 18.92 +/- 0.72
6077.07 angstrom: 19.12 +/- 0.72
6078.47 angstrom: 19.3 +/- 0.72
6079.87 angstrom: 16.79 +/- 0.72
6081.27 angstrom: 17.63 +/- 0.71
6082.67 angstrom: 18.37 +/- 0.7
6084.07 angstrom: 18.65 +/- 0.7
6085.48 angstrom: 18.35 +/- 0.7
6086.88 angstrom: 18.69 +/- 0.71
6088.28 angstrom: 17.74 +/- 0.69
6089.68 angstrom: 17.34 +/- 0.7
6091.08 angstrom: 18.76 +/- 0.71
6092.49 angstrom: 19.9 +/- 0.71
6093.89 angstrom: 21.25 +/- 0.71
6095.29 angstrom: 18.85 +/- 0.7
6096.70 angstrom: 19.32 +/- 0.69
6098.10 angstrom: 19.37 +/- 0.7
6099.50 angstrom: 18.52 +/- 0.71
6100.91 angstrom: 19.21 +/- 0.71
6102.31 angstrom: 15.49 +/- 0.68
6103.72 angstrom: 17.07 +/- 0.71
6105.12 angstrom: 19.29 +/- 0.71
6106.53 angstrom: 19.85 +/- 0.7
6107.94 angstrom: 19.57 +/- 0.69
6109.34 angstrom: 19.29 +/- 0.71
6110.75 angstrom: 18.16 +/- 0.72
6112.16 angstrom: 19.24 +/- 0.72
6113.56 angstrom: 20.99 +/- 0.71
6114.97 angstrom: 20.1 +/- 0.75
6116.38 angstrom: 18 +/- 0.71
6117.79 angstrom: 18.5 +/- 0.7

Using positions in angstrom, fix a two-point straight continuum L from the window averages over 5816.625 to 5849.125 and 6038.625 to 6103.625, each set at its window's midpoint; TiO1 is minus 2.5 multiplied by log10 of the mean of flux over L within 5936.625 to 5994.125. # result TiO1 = 0.28 mag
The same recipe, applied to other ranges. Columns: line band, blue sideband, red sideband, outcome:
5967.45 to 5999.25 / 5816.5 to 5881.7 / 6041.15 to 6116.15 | 0.19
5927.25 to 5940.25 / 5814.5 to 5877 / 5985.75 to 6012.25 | 0.17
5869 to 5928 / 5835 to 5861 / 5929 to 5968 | 0.35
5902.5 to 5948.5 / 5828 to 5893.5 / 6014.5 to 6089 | 0.21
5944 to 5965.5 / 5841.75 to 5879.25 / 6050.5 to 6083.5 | 0.24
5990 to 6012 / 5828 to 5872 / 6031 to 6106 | 0.15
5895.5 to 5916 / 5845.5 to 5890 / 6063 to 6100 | 0.30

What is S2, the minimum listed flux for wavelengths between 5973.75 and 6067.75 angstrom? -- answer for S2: 12.63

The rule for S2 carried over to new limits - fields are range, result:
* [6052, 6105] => 15.49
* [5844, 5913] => 3.79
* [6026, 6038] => 14.69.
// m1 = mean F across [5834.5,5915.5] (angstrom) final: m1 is 12.4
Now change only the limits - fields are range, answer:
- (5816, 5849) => 16.9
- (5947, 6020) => 14.1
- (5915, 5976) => 12.8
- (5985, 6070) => 16.4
